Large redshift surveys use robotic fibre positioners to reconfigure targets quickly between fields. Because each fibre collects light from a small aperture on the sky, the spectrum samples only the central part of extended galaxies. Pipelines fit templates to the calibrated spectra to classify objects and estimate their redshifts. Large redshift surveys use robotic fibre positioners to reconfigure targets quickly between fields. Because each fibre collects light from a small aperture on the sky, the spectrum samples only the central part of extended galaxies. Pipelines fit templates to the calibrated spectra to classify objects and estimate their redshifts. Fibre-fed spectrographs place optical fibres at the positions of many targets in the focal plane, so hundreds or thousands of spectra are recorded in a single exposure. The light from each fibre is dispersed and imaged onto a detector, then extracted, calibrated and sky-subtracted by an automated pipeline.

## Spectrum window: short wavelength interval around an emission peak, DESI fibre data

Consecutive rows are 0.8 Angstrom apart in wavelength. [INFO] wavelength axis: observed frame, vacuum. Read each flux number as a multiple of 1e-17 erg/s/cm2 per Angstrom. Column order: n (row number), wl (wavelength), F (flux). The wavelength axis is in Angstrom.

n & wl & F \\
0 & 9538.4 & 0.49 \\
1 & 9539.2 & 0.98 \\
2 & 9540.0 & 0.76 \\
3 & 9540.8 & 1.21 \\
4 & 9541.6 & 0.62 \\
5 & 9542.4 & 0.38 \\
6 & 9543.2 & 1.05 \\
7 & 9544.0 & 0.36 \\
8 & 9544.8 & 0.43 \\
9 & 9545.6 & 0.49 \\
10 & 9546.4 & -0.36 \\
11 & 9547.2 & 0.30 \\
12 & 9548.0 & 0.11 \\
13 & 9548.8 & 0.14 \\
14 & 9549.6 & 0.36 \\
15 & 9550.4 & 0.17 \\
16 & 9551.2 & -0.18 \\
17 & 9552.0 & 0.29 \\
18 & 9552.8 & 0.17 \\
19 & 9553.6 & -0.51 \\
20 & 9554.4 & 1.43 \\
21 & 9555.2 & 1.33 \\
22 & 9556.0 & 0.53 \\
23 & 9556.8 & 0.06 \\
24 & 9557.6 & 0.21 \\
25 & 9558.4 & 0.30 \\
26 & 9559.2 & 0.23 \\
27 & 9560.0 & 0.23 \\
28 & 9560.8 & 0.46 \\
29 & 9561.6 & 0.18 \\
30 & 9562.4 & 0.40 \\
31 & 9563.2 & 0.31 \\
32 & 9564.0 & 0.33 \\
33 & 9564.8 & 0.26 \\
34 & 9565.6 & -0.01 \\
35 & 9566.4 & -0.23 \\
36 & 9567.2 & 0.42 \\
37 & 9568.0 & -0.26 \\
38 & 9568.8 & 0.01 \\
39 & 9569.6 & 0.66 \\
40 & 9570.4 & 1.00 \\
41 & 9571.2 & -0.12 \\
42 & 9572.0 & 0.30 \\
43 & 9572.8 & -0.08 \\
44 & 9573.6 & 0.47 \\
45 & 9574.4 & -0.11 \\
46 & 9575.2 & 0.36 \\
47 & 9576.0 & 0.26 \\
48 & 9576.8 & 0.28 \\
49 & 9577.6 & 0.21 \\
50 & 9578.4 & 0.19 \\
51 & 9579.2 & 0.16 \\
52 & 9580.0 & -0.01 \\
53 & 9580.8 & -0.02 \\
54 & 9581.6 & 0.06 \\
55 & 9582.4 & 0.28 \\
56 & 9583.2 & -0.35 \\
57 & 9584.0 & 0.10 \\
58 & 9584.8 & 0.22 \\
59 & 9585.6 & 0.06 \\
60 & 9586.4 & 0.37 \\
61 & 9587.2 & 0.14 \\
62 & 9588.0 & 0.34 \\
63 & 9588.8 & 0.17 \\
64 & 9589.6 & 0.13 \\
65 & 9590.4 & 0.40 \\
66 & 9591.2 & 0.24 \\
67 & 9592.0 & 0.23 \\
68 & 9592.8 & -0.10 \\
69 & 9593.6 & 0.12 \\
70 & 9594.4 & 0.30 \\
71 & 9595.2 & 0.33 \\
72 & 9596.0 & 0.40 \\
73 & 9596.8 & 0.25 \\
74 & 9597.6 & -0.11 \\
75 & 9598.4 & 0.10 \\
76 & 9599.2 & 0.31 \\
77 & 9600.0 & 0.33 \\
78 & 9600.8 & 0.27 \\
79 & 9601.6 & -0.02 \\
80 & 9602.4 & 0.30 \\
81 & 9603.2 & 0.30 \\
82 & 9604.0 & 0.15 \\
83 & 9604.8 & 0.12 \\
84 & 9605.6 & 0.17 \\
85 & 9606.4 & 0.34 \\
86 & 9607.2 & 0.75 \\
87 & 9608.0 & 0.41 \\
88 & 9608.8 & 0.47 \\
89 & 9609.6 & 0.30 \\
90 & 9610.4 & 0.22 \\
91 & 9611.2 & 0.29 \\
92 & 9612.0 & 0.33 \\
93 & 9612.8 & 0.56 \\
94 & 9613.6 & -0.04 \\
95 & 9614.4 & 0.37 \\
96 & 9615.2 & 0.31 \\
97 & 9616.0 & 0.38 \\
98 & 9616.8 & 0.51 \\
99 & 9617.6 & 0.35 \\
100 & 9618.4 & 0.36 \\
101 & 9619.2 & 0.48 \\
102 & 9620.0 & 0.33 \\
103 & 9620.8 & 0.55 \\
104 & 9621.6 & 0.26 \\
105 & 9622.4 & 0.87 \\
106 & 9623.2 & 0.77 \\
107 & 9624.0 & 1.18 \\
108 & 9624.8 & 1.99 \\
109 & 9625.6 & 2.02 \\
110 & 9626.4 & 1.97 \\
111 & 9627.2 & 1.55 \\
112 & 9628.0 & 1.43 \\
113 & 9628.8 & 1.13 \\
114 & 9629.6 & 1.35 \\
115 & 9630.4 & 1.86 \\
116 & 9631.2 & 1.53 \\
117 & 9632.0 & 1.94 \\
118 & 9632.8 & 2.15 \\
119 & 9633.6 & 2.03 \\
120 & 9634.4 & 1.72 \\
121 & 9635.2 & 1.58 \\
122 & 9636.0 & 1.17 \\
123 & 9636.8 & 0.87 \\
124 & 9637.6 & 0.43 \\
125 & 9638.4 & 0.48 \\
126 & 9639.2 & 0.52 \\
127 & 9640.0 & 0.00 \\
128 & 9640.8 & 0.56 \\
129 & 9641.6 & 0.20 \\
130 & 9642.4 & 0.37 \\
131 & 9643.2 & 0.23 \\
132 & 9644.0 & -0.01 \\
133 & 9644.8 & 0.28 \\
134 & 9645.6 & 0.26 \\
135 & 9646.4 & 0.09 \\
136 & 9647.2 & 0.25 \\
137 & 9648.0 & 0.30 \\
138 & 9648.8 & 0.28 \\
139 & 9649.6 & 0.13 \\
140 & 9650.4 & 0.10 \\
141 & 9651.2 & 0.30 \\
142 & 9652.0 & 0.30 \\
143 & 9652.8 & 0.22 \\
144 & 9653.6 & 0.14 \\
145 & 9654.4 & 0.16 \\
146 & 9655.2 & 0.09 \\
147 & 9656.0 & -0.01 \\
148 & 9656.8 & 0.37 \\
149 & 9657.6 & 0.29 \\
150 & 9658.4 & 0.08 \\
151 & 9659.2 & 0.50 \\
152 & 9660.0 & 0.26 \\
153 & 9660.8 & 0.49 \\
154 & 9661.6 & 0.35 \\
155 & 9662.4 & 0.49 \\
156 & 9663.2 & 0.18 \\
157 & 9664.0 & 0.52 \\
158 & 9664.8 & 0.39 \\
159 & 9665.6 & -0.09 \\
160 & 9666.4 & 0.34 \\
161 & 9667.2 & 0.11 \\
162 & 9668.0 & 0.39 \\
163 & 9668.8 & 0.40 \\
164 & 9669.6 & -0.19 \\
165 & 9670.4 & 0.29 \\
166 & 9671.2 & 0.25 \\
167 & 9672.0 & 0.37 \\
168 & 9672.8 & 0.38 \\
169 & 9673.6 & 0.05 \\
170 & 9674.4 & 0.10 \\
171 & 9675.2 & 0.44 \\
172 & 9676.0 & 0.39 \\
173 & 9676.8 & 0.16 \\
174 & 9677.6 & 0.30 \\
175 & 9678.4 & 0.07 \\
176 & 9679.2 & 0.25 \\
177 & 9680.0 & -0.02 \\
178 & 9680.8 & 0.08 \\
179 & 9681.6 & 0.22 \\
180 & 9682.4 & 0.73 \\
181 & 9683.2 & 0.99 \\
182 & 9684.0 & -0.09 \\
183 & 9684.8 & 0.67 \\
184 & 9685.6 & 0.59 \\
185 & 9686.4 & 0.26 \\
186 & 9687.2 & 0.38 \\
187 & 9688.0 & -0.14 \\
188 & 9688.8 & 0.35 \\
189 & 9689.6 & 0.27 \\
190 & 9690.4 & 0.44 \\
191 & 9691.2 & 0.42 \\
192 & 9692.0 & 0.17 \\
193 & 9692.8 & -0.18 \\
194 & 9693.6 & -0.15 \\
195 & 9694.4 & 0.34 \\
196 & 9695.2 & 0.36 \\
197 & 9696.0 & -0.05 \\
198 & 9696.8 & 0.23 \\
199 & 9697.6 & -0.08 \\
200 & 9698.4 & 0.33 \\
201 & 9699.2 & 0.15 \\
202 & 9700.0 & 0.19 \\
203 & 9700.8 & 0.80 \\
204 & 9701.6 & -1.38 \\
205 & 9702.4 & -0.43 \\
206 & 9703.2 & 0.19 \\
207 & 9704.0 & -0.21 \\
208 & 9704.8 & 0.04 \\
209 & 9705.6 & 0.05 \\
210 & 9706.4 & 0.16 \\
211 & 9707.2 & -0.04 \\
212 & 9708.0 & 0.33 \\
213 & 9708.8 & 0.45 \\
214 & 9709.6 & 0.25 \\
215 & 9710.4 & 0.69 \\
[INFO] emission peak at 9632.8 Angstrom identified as [O III]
